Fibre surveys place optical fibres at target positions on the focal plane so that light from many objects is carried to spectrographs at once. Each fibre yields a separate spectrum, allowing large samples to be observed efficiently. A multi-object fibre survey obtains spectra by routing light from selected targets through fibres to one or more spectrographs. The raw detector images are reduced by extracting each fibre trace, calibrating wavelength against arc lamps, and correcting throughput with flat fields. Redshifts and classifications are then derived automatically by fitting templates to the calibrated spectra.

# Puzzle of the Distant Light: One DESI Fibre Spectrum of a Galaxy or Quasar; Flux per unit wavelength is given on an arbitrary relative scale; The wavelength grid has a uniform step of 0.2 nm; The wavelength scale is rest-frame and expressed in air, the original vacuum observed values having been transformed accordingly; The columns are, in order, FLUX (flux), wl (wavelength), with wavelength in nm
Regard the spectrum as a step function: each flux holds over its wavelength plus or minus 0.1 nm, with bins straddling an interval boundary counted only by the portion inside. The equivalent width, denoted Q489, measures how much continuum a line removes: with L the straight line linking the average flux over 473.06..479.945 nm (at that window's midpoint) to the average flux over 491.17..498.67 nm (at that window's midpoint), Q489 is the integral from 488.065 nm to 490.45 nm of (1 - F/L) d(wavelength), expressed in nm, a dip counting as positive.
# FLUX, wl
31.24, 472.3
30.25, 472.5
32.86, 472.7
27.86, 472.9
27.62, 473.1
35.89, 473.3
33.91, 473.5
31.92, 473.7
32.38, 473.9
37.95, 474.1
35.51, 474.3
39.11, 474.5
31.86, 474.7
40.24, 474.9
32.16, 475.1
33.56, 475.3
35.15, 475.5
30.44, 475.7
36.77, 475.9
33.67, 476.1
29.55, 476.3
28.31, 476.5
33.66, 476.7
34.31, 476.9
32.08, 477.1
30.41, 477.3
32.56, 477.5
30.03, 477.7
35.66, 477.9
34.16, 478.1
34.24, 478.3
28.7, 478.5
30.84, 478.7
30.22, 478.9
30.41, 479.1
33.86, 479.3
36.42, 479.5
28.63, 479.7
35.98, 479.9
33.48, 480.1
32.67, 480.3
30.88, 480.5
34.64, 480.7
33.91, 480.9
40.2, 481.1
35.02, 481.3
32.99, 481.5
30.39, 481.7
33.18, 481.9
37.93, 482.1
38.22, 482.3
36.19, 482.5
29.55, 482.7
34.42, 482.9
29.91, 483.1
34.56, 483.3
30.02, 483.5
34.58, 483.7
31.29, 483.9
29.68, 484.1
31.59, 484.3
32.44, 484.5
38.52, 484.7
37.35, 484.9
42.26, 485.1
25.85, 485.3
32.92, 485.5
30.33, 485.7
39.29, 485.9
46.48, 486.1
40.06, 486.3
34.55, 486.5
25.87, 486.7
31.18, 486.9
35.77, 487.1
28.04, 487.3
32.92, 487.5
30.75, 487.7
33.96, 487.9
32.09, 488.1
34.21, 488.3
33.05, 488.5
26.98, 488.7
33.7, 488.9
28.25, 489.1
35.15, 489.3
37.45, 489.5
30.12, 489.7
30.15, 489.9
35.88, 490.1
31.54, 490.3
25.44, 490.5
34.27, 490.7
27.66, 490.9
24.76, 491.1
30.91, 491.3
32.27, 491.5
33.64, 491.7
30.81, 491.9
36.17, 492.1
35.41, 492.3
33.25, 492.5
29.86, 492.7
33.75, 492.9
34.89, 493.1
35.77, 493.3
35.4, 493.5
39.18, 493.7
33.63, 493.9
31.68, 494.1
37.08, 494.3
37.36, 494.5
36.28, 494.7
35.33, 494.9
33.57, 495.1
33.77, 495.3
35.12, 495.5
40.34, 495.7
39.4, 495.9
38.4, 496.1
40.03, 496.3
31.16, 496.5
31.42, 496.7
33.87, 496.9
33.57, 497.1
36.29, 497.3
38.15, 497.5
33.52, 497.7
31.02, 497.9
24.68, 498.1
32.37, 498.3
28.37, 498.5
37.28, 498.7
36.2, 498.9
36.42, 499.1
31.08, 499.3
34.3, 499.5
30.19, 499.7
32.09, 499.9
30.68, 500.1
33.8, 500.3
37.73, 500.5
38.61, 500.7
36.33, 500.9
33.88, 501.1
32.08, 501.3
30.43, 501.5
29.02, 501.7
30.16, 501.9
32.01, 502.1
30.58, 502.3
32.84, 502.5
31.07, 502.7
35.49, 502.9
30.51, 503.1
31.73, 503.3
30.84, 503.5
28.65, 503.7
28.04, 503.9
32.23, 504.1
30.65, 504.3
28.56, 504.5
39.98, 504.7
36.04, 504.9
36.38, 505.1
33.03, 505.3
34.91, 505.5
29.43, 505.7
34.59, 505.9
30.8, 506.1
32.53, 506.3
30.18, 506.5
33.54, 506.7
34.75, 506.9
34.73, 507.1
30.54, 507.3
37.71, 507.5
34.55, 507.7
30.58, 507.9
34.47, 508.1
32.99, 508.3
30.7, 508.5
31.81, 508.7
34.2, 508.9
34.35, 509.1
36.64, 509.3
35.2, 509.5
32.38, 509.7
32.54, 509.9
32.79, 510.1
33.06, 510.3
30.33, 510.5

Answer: 0.12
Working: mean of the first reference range 33.1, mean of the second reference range 34.3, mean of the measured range 32.2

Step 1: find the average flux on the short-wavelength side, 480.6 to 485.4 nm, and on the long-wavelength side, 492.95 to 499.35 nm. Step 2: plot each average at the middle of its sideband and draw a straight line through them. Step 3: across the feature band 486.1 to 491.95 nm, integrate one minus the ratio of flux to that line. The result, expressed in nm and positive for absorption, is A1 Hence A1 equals 0.39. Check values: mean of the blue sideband 33.9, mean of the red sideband 34.8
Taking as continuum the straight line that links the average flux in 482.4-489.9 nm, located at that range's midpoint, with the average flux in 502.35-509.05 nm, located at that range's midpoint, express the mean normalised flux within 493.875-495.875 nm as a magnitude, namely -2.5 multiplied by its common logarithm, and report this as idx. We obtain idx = -0.083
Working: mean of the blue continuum 33.2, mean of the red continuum 32.7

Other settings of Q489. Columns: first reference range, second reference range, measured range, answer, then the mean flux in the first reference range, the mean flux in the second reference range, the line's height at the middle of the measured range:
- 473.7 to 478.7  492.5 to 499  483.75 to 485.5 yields 0.02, 33.4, 34.6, 33.9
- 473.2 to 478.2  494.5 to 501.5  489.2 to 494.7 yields 0.16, 33.6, 34.3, 34.1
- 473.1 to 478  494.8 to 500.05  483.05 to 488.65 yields 0.04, 33.5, 34.1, 33.8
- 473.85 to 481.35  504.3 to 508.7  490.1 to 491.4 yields 0.15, 33.4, 33.3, 33.4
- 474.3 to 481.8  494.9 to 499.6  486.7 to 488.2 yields 0.09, 33.2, 34.4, 33.8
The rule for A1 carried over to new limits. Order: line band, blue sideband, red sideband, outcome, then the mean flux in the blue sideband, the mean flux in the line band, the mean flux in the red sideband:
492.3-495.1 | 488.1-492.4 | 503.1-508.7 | -0.25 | 31.8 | 34.9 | 32.7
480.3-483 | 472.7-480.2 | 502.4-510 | -0.12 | 33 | 34.4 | 32.9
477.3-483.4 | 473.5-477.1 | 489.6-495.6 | 0.07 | 33.9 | 33.3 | 33.2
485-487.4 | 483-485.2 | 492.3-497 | -0.02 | 33.8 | 34.4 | 35.2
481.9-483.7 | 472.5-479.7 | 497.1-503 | -0.05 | 32.9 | 33.9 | 33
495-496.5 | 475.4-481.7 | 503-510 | -0.18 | 32.9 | 36.8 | 32.9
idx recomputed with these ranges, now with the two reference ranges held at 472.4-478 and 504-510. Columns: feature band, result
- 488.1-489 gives 0.04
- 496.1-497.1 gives -0.04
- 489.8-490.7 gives 0.07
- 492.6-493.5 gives -0.02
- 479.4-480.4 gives -0.01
